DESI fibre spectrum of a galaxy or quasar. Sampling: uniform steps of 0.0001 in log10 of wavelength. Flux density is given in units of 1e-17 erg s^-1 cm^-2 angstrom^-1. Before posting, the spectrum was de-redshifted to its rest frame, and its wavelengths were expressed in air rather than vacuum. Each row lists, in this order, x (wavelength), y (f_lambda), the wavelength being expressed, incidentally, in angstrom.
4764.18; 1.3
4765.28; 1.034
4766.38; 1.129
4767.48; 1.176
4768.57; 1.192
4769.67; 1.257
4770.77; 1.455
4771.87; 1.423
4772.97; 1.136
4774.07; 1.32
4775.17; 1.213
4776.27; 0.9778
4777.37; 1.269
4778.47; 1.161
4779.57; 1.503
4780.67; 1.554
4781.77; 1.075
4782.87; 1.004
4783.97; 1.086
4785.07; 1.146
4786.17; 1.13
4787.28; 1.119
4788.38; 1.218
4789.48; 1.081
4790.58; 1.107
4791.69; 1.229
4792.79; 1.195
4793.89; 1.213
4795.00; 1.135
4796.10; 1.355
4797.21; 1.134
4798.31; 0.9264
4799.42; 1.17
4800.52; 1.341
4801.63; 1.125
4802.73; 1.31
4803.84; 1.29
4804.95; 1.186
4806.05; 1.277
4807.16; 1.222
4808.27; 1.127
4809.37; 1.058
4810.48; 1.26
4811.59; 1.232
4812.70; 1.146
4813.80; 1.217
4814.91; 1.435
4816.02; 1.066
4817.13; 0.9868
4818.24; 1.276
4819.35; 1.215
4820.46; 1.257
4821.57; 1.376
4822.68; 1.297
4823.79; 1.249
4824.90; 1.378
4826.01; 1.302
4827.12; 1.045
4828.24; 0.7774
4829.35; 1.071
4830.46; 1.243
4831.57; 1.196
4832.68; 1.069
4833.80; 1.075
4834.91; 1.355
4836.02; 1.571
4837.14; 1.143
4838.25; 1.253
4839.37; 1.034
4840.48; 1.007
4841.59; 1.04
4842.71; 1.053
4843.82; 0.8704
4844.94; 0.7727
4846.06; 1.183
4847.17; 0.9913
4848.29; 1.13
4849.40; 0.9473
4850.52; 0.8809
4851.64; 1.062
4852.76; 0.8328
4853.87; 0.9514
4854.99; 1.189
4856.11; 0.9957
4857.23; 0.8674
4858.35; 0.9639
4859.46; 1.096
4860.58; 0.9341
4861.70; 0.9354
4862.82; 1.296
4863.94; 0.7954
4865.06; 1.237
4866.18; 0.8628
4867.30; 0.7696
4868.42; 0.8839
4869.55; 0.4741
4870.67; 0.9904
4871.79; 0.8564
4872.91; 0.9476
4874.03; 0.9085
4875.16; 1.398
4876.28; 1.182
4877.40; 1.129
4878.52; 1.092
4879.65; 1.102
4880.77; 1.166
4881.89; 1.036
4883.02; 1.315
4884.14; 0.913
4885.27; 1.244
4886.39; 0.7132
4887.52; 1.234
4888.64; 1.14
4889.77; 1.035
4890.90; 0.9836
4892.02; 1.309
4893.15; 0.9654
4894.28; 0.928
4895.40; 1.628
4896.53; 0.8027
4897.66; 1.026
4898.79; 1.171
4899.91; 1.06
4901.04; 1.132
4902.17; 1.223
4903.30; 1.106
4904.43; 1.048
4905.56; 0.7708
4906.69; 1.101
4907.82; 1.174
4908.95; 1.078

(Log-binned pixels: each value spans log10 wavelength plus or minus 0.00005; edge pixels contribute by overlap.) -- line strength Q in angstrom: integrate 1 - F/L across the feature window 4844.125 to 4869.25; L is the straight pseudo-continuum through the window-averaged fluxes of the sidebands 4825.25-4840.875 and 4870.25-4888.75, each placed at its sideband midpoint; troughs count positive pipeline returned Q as 3.2 angstrom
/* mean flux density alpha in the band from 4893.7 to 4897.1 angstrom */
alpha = 1.12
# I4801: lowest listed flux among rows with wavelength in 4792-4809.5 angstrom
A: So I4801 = 0.9264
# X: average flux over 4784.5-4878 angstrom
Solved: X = 1.11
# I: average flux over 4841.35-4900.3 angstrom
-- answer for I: 1.02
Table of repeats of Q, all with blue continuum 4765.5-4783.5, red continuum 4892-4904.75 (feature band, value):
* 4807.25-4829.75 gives 0.0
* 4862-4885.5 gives 2.3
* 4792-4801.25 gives 0.2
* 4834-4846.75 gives 0.6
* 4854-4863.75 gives 1.1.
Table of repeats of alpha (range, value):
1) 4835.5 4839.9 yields 1.25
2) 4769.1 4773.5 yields 1.32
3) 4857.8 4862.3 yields 0.987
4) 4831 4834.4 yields 1.12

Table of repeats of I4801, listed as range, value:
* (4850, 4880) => 0.4741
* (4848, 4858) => 0.8328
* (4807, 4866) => 0.7727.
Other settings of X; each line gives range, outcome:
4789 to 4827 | 1.21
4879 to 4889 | 1.1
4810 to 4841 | 1.2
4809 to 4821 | 1.2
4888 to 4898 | 1.09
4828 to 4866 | 1.05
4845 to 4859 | 0.992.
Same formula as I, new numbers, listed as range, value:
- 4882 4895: 1.08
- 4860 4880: 0.987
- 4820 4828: 1.25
